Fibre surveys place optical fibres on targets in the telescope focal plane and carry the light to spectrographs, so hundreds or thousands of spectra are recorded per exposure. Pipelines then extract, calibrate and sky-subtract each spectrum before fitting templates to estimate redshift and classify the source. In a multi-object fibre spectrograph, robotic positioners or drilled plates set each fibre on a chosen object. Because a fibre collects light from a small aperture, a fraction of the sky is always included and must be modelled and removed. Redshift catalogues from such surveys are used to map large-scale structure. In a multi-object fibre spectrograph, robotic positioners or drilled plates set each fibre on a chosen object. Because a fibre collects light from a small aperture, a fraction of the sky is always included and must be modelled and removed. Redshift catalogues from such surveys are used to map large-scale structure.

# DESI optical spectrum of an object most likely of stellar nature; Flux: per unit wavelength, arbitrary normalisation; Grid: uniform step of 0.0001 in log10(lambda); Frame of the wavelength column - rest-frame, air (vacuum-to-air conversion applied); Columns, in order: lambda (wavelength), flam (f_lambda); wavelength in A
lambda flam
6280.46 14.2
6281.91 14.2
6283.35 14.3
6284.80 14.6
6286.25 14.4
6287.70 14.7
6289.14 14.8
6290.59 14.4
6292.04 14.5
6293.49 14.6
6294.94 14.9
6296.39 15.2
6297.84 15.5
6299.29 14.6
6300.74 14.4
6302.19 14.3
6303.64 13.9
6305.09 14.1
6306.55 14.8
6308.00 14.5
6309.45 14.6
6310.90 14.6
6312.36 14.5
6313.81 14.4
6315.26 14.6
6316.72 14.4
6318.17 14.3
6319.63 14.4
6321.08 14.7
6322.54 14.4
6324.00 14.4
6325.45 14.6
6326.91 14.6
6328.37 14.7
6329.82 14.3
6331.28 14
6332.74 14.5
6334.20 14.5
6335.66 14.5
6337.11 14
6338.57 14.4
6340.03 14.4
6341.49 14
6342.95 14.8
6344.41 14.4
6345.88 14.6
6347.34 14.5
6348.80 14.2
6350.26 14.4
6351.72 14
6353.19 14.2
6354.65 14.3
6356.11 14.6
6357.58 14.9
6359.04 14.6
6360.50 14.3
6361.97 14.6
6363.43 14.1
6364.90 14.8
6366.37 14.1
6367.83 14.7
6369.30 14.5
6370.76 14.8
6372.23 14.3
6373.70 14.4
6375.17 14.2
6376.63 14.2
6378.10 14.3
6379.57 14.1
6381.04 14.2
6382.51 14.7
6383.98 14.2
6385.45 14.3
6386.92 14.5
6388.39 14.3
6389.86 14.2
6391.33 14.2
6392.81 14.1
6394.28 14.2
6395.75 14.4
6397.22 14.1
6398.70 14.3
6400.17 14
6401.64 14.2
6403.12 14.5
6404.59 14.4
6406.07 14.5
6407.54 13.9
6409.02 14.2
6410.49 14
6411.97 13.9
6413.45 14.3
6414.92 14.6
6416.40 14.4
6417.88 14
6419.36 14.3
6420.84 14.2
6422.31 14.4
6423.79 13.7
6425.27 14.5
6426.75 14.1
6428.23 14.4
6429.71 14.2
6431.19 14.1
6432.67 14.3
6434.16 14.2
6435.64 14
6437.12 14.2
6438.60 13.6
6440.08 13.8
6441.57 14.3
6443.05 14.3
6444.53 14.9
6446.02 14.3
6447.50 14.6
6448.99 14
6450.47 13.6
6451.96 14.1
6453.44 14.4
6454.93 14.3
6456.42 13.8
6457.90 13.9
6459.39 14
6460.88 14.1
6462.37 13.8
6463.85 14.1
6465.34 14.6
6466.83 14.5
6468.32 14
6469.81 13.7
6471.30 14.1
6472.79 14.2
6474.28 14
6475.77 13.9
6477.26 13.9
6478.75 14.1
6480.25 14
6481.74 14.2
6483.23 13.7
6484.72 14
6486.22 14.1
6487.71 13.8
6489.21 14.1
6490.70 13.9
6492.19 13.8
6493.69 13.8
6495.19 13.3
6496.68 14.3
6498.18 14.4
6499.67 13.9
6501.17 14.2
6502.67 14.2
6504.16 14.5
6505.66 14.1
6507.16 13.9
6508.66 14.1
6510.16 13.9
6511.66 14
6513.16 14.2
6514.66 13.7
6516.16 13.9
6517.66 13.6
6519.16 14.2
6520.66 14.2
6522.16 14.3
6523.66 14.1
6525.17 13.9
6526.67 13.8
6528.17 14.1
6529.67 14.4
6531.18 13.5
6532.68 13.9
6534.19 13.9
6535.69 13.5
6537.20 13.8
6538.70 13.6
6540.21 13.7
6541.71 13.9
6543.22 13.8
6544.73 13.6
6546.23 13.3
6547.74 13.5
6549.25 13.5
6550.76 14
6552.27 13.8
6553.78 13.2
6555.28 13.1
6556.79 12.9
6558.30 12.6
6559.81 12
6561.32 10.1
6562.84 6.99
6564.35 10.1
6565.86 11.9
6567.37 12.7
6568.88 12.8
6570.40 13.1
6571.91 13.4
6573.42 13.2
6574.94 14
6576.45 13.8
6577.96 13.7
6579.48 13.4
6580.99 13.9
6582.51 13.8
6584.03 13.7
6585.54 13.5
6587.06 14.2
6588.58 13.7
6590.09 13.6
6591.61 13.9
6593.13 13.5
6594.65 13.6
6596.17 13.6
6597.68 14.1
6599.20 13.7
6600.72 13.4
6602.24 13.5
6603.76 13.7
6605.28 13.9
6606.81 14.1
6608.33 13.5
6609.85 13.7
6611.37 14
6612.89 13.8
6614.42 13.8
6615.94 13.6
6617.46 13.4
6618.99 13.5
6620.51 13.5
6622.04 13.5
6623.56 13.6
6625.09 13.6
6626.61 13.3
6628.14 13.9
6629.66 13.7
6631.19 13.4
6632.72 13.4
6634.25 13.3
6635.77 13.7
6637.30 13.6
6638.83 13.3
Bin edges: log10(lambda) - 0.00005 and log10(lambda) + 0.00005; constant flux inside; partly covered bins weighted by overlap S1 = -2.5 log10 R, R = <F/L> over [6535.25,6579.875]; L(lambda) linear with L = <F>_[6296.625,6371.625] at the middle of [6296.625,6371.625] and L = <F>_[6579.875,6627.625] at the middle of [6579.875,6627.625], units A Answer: 0.075 mag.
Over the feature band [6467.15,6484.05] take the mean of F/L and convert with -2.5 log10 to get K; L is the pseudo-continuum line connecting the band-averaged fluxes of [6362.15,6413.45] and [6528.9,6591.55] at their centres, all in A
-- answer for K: -0.02 mag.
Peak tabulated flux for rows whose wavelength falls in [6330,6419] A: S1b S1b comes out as 14.9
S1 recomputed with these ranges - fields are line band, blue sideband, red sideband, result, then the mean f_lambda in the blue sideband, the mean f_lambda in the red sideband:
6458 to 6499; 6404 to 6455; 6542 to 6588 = -0.02 mag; 14.2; 12.9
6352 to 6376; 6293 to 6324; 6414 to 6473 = 0.00 mag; 14.6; 14.2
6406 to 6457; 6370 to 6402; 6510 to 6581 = -0.01 mag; 14.3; 13.3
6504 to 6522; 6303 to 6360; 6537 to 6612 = -0.04 mag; 14.4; 13.2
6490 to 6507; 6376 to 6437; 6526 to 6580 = -0.04 mag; 14.2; 13.1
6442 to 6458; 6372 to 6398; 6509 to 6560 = -0.01 mag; 14.3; 13.7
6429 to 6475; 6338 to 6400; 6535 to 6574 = -0.04 mag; 14.4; 12.8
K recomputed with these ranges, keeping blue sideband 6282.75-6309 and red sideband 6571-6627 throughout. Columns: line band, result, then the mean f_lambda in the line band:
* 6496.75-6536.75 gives -0.008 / 14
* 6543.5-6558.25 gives 0.032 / 13.4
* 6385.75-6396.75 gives 0.002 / 14.3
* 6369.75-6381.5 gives 0.001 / 14.3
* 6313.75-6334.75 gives 0.003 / 14.5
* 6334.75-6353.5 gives 0.007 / 14.3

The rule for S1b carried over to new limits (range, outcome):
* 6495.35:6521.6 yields 14.5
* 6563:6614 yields 14.2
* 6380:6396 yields 14.7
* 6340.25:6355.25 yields 14.8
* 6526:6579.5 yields 14.4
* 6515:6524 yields 14.3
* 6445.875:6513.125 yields 14.6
